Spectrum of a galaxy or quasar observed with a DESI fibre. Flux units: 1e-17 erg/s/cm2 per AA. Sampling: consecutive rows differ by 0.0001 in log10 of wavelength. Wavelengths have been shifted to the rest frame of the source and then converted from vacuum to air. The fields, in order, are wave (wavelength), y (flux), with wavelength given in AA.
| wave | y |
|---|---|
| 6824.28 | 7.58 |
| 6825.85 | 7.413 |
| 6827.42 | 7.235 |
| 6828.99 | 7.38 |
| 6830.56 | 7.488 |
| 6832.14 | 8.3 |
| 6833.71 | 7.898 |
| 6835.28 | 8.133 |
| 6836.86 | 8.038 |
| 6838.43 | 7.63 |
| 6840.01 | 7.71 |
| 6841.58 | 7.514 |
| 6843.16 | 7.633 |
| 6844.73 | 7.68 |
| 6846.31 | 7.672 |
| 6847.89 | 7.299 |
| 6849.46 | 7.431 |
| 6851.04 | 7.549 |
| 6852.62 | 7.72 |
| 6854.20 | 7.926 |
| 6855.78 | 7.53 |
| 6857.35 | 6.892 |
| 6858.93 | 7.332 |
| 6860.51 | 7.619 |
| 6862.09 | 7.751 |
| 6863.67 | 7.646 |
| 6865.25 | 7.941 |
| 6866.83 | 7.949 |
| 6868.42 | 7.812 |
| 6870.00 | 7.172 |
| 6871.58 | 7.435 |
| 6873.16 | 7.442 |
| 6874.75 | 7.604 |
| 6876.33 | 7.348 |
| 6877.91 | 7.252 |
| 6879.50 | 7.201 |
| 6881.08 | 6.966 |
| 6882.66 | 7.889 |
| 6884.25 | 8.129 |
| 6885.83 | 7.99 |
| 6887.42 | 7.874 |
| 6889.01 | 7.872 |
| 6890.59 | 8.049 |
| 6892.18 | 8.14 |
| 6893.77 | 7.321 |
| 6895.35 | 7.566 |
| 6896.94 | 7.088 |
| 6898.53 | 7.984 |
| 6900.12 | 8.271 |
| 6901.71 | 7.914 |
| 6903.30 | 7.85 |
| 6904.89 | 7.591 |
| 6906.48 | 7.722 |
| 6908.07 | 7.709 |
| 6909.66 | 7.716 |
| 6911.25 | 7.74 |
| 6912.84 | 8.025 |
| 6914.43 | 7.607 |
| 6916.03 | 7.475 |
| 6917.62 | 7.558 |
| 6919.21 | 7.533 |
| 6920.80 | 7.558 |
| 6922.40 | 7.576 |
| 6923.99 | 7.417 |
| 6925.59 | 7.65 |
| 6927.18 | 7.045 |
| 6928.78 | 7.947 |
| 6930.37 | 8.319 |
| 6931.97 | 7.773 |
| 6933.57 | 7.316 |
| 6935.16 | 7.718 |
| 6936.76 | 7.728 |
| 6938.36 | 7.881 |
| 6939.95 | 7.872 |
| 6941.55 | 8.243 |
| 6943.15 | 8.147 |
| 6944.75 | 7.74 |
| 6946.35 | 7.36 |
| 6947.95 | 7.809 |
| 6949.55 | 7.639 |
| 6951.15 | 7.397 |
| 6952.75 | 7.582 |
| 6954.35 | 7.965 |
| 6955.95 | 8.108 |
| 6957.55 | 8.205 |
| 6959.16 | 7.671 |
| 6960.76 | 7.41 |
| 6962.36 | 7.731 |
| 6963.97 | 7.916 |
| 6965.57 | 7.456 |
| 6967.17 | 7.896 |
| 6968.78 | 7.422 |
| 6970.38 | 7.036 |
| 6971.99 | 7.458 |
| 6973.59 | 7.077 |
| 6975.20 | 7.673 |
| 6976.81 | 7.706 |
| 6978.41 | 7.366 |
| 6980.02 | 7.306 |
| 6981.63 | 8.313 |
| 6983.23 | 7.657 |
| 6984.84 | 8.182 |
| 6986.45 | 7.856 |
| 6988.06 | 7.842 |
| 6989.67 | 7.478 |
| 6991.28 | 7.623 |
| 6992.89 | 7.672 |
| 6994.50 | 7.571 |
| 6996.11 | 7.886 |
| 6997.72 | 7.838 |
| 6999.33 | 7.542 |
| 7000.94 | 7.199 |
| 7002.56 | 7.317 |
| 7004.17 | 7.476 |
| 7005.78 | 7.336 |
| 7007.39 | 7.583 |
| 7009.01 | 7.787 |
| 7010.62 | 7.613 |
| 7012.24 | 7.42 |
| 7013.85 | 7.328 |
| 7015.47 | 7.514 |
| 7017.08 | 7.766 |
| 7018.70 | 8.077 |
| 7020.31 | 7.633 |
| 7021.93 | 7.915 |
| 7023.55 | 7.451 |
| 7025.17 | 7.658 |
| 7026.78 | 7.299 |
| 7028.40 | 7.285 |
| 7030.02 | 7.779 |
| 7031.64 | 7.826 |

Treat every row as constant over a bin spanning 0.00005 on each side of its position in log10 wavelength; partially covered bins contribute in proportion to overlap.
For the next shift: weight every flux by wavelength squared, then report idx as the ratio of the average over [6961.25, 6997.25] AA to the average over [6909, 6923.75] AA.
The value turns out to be 1.02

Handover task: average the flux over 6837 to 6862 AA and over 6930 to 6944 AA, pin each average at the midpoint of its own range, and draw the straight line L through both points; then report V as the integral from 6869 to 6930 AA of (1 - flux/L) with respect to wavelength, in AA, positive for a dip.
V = 0.8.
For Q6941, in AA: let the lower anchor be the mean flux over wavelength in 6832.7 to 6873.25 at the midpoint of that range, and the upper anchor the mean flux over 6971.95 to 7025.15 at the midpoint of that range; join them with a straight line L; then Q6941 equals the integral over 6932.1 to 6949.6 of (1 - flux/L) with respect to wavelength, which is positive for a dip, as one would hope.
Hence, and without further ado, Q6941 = -0.3 AA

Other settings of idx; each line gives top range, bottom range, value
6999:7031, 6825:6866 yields 1.04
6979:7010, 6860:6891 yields 1.04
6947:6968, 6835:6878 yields 1.05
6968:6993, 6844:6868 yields 1.04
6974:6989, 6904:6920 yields 1.03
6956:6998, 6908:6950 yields 1.01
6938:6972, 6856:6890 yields 1.04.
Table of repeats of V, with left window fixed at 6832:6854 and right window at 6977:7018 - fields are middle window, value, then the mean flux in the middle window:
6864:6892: 0.2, 7.65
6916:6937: 0.1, 7.62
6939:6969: -0.5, 7.77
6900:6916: -0.2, 7.78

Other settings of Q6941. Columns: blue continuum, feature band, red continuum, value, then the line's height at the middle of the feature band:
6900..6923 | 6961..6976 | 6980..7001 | 0.4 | 7.74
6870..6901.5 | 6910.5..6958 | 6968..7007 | -0.7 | 7.61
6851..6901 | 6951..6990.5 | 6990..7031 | -0.4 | 7.6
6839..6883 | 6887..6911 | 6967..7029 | -0.7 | 7.55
